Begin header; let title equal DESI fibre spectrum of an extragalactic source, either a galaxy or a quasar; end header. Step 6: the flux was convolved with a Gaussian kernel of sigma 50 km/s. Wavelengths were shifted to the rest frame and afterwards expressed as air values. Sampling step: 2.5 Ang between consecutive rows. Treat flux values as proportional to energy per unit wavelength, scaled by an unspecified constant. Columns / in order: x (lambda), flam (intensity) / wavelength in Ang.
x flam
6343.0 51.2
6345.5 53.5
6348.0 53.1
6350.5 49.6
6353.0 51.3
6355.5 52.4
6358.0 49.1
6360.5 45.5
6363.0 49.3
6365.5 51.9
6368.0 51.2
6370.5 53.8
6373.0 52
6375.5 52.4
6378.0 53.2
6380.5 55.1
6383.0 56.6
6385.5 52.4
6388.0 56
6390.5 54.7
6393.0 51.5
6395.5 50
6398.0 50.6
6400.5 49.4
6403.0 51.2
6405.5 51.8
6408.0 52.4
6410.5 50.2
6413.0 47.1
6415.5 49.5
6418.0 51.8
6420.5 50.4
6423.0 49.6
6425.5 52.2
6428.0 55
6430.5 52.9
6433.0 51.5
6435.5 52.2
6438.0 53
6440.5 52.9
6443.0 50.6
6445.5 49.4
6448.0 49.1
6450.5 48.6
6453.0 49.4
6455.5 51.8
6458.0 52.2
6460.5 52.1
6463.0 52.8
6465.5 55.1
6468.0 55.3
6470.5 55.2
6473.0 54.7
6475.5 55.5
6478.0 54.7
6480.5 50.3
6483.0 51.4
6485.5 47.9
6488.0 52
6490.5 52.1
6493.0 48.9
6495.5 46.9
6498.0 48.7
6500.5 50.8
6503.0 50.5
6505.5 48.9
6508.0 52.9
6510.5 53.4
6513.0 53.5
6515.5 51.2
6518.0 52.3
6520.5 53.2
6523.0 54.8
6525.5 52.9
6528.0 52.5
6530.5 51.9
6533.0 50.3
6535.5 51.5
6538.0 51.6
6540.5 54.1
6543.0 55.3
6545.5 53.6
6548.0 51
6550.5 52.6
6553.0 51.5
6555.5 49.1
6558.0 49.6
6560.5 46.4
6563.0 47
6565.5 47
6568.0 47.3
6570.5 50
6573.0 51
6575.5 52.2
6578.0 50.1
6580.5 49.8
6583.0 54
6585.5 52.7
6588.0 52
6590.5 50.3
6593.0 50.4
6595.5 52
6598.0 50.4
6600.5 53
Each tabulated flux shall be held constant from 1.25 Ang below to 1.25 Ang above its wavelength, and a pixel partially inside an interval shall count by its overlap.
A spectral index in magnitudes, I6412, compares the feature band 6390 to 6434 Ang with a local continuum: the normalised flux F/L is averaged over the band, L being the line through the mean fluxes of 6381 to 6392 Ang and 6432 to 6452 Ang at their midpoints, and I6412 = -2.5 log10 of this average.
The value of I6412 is 0.04 mag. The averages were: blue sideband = 54.9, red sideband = 50.9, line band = 51.1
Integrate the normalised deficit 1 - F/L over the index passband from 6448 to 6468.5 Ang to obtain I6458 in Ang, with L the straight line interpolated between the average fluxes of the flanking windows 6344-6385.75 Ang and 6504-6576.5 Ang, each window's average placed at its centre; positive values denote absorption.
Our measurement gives -0.1 Ang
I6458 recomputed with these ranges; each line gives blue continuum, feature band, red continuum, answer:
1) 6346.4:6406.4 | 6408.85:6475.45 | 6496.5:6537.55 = 0.05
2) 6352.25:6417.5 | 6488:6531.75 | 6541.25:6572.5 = -0.86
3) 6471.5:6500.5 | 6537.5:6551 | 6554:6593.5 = -0.74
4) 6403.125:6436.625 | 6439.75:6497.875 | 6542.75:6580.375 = -0.86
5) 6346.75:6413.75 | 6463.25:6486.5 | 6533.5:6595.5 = -0.97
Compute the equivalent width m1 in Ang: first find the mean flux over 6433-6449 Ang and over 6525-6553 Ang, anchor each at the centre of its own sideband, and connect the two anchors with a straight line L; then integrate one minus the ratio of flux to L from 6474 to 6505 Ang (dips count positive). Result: 0.6 Ang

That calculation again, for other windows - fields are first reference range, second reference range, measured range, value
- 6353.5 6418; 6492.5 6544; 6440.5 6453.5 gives 0.5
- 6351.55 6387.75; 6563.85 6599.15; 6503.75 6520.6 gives -0.3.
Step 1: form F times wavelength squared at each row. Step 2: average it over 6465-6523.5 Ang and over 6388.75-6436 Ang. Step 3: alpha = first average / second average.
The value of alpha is 1.04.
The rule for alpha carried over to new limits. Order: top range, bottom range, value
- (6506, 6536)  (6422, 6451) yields 1.05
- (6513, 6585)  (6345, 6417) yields 1.05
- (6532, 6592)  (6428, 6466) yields 1.02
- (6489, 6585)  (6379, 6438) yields 1.02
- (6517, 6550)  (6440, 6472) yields 1.04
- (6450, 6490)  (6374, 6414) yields 1.03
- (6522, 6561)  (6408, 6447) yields 1.05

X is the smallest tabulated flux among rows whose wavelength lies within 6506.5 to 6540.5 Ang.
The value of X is 50.3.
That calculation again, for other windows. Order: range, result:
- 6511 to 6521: 51.2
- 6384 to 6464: 47.1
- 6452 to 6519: 46.9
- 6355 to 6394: 45.5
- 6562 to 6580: 47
